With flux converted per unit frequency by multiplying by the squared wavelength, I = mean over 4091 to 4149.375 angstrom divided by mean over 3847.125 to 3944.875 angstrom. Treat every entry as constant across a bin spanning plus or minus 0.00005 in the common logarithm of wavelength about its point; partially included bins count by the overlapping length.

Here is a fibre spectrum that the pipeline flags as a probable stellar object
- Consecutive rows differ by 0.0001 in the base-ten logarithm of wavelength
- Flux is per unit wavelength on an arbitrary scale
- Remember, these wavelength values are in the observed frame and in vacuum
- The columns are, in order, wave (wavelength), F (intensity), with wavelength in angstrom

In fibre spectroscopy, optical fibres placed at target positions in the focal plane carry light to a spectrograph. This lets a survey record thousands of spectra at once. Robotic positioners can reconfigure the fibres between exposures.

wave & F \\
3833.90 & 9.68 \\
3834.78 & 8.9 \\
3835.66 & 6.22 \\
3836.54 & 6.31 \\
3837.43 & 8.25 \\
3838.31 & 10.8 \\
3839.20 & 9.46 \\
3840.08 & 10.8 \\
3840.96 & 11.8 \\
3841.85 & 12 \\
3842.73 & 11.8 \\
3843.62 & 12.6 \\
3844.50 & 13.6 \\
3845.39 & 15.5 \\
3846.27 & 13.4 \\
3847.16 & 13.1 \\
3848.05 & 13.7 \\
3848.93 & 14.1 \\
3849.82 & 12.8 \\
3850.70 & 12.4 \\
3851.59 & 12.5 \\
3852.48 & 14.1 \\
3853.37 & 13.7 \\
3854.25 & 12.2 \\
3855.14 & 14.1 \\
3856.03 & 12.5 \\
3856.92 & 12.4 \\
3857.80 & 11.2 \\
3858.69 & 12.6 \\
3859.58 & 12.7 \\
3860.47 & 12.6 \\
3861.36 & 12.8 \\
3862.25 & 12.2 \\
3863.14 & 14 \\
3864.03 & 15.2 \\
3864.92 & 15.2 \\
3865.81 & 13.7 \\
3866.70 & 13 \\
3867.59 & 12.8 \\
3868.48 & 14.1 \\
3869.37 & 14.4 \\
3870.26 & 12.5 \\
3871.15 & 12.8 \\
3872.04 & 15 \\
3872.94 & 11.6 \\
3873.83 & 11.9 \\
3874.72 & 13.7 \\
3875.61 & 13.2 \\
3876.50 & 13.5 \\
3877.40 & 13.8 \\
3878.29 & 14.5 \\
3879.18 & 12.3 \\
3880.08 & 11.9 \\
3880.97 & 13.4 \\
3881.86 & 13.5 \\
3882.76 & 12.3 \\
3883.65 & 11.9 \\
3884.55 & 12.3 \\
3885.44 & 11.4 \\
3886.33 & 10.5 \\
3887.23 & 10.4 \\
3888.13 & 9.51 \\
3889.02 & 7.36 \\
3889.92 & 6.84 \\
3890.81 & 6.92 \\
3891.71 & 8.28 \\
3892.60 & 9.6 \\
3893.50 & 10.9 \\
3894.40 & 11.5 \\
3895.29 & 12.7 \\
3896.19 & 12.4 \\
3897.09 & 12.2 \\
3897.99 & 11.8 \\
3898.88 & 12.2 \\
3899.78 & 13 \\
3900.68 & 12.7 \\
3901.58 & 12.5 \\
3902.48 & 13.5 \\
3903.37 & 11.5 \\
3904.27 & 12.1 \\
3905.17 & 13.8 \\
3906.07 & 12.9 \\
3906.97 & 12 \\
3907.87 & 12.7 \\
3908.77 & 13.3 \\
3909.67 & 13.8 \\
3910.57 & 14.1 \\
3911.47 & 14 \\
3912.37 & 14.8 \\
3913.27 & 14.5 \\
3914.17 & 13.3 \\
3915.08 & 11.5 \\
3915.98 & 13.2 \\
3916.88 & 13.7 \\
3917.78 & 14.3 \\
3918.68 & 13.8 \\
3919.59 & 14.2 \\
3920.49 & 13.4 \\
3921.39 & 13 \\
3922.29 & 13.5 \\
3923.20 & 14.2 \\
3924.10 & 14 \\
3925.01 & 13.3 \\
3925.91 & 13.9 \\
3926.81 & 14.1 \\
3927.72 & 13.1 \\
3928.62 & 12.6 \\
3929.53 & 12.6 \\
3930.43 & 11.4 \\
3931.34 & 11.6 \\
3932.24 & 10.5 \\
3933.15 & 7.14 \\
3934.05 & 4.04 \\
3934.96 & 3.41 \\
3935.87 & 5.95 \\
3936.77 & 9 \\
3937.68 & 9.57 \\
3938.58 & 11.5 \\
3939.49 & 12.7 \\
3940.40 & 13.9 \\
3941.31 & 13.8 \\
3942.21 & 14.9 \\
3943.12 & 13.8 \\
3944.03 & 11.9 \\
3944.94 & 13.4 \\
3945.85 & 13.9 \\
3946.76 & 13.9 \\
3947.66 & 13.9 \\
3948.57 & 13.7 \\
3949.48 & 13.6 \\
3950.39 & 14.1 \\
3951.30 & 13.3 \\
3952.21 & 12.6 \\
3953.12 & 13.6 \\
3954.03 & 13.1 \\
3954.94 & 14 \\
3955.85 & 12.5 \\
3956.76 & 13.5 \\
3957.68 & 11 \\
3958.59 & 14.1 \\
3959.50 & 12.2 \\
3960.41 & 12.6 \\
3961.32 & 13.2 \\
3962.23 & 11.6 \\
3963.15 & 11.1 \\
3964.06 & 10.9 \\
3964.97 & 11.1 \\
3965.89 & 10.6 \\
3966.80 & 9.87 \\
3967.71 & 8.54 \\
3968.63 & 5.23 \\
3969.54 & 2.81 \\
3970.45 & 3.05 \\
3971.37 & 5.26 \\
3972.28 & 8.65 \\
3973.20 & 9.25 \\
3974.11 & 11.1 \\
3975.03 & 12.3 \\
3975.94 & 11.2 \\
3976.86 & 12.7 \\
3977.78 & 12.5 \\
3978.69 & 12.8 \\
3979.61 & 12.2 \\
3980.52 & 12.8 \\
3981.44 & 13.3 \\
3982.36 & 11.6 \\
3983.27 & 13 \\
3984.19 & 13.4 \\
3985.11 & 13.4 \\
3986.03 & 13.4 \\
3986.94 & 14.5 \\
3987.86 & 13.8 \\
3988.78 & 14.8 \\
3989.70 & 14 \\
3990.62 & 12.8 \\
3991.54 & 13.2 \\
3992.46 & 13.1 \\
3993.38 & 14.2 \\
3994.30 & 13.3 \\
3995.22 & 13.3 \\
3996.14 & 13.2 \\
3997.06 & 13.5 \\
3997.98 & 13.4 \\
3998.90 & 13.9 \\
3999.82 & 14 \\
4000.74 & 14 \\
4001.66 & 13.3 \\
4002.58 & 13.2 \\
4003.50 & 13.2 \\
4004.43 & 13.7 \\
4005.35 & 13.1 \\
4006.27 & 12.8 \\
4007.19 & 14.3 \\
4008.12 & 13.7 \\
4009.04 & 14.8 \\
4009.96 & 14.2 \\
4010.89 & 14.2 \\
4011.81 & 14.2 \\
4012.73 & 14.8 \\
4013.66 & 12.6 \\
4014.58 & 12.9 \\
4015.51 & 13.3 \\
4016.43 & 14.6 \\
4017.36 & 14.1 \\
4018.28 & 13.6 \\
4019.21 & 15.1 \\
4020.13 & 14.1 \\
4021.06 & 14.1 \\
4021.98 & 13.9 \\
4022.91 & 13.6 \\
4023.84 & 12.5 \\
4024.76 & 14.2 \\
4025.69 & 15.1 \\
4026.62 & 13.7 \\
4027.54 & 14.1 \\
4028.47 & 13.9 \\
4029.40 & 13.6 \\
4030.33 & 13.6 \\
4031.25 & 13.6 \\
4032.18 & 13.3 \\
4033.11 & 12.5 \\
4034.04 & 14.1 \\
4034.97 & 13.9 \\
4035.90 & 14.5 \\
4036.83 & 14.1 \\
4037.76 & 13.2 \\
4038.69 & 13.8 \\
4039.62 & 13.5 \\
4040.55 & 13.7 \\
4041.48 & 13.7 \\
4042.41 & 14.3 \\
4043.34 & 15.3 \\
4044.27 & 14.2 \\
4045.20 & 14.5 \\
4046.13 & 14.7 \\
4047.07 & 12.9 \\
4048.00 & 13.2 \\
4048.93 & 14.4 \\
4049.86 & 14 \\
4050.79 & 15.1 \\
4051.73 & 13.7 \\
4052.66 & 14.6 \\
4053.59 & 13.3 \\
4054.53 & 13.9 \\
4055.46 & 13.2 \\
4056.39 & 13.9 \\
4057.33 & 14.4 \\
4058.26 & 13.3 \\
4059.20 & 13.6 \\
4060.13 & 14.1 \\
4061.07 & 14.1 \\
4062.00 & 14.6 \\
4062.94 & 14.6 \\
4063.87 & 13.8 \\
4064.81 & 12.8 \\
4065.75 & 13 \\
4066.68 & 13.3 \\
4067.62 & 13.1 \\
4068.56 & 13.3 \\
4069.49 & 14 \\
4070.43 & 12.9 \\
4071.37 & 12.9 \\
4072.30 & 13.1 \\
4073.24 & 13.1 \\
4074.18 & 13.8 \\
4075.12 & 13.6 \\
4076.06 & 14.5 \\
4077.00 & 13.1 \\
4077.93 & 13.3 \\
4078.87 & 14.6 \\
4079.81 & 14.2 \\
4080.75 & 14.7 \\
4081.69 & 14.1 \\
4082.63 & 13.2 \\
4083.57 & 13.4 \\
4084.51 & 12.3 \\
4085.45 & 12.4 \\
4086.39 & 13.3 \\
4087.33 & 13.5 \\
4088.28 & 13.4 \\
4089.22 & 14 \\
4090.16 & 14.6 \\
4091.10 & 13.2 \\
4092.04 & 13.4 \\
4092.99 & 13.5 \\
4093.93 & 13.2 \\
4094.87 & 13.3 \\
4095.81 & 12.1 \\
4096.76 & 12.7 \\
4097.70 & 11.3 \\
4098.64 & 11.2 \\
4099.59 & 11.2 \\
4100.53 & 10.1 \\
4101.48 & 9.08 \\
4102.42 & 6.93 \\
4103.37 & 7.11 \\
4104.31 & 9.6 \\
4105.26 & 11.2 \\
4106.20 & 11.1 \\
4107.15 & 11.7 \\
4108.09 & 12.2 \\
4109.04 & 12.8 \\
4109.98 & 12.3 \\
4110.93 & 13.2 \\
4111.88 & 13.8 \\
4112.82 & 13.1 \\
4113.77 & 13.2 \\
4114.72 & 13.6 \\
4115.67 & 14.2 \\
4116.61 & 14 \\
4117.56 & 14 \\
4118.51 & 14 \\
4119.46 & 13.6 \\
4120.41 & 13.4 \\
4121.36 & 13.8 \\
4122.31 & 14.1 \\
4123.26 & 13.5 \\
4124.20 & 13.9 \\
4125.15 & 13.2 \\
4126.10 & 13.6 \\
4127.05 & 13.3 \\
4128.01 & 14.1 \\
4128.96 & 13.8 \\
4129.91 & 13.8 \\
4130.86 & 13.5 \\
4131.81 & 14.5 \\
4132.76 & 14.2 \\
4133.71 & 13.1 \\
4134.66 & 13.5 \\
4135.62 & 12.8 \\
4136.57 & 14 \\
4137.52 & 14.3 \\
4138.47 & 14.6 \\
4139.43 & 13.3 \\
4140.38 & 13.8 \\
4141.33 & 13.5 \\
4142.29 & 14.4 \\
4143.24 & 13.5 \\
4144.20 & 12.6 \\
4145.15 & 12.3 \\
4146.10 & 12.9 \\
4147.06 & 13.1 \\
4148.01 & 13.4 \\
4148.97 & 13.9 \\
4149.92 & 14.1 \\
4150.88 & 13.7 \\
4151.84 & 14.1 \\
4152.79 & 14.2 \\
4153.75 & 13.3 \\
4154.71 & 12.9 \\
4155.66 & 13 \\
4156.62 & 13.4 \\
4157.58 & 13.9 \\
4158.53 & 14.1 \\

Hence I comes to 1.17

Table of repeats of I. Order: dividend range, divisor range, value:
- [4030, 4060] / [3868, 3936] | 1.23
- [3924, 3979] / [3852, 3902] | 0.96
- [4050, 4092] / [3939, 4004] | 1.16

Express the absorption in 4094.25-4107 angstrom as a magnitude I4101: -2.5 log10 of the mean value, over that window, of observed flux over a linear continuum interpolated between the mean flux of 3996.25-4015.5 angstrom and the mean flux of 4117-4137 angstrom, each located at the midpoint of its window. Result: 0.279 mag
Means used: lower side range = 13.7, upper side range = 13.7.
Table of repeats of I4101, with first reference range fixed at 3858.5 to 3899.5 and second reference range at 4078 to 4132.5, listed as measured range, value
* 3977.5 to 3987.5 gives -0.046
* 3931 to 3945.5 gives 0.180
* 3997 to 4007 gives -0.080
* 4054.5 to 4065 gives -0.096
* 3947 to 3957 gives -0.090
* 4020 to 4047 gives -0.103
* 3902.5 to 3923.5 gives -0.093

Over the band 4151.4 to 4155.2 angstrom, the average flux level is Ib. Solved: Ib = 13.6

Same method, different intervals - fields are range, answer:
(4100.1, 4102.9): 8.66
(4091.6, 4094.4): 13.3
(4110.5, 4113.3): 13.4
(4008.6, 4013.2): 14.4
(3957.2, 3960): 12.4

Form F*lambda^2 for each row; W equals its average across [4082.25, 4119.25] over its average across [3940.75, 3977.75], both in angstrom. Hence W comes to 1.15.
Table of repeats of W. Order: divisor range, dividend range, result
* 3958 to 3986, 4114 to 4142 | 1.38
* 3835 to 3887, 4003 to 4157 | 1.19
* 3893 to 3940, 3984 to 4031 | 1.18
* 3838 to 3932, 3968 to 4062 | 1.11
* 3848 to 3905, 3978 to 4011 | 1.16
